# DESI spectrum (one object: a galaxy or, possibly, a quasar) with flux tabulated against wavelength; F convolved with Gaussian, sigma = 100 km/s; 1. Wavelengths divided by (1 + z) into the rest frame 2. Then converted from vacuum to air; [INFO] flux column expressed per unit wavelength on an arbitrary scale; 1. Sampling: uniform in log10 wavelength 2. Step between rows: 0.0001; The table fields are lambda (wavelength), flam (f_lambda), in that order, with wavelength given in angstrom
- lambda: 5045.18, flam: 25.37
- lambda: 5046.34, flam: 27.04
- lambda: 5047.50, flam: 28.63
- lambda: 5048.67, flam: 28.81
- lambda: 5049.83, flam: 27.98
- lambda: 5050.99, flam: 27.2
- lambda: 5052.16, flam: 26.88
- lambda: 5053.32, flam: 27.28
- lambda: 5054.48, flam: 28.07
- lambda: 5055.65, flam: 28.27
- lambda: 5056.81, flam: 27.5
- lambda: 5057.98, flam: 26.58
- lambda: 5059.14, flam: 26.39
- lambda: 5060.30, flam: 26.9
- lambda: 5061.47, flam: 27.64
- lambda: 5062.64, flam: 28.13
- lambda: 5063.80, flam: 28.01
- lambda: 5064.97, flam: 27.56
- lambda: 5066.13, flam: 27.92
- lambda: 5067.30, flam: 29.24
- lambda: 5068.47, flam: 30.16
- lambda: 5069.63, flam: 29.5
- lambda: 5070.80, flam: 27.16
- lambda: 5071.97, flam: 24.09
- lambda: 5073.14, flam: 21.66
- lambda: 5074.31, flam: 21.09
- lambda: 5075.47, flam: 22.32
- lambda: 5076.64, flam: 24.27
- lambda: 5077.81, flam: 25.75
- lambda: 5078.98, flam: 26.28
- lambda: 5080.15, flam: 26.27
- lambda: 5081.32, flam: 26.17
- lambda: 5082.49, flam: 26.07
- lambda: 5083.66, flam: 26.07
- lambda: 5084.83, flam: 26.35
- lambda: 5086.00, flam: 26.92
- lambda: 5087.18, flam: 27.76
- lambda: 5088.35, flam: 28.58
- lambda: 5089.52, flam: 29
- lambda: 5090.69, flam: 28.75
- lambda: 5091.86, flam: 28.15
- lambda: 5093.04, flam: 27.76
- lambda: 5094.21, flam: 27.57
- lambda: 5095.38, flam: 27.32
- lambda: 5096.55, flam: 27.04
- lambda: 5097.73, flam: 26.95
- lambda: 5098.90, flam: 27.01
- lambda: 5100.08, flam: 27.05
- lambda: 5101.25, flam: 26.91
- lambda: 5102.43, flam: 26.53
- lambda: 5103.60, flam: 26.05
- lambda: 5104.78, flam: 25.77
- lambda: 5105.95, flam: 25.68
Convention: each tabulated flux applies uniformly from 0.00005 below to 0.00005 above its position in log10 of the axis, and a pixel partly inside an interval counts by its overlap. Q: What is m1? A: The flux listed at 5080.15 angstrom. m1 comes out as 26.27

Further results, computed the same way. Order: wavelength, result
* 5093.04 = 27.76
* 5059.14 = 26.39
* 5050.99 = 27.2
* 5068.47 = 30.16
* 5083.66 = 26.07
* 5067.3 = 29.24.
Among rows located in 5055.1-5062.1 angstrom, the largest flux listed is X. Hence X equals 28.27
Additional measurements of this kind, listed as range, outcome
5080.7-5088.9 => 28.58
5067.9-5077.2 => 30.16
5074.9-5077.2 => 24.27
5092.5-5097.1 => 27.76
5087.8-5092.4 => 29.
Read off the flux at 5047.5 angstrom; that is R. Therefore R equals 28.63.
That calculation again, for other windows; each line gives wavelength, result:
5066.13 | 27.92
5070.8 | 27.16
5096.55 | 27.04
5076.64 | 24.27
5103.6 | 26.05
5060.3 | 26.9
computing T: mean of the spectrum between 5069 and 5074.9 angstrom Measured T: 24.8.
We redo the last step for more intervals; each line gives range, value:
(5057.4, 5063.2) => 27.1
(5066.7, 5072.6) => 28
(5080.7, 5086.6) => 26.3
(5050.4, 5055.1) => 27.3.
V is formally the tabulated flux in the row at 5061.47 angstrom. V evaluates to 27.64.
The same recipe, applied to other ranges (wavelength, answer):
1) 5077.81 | 25.75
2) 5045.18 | 25.37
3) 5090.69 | 28.75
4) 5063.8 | 28.01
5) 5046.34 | 27.04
